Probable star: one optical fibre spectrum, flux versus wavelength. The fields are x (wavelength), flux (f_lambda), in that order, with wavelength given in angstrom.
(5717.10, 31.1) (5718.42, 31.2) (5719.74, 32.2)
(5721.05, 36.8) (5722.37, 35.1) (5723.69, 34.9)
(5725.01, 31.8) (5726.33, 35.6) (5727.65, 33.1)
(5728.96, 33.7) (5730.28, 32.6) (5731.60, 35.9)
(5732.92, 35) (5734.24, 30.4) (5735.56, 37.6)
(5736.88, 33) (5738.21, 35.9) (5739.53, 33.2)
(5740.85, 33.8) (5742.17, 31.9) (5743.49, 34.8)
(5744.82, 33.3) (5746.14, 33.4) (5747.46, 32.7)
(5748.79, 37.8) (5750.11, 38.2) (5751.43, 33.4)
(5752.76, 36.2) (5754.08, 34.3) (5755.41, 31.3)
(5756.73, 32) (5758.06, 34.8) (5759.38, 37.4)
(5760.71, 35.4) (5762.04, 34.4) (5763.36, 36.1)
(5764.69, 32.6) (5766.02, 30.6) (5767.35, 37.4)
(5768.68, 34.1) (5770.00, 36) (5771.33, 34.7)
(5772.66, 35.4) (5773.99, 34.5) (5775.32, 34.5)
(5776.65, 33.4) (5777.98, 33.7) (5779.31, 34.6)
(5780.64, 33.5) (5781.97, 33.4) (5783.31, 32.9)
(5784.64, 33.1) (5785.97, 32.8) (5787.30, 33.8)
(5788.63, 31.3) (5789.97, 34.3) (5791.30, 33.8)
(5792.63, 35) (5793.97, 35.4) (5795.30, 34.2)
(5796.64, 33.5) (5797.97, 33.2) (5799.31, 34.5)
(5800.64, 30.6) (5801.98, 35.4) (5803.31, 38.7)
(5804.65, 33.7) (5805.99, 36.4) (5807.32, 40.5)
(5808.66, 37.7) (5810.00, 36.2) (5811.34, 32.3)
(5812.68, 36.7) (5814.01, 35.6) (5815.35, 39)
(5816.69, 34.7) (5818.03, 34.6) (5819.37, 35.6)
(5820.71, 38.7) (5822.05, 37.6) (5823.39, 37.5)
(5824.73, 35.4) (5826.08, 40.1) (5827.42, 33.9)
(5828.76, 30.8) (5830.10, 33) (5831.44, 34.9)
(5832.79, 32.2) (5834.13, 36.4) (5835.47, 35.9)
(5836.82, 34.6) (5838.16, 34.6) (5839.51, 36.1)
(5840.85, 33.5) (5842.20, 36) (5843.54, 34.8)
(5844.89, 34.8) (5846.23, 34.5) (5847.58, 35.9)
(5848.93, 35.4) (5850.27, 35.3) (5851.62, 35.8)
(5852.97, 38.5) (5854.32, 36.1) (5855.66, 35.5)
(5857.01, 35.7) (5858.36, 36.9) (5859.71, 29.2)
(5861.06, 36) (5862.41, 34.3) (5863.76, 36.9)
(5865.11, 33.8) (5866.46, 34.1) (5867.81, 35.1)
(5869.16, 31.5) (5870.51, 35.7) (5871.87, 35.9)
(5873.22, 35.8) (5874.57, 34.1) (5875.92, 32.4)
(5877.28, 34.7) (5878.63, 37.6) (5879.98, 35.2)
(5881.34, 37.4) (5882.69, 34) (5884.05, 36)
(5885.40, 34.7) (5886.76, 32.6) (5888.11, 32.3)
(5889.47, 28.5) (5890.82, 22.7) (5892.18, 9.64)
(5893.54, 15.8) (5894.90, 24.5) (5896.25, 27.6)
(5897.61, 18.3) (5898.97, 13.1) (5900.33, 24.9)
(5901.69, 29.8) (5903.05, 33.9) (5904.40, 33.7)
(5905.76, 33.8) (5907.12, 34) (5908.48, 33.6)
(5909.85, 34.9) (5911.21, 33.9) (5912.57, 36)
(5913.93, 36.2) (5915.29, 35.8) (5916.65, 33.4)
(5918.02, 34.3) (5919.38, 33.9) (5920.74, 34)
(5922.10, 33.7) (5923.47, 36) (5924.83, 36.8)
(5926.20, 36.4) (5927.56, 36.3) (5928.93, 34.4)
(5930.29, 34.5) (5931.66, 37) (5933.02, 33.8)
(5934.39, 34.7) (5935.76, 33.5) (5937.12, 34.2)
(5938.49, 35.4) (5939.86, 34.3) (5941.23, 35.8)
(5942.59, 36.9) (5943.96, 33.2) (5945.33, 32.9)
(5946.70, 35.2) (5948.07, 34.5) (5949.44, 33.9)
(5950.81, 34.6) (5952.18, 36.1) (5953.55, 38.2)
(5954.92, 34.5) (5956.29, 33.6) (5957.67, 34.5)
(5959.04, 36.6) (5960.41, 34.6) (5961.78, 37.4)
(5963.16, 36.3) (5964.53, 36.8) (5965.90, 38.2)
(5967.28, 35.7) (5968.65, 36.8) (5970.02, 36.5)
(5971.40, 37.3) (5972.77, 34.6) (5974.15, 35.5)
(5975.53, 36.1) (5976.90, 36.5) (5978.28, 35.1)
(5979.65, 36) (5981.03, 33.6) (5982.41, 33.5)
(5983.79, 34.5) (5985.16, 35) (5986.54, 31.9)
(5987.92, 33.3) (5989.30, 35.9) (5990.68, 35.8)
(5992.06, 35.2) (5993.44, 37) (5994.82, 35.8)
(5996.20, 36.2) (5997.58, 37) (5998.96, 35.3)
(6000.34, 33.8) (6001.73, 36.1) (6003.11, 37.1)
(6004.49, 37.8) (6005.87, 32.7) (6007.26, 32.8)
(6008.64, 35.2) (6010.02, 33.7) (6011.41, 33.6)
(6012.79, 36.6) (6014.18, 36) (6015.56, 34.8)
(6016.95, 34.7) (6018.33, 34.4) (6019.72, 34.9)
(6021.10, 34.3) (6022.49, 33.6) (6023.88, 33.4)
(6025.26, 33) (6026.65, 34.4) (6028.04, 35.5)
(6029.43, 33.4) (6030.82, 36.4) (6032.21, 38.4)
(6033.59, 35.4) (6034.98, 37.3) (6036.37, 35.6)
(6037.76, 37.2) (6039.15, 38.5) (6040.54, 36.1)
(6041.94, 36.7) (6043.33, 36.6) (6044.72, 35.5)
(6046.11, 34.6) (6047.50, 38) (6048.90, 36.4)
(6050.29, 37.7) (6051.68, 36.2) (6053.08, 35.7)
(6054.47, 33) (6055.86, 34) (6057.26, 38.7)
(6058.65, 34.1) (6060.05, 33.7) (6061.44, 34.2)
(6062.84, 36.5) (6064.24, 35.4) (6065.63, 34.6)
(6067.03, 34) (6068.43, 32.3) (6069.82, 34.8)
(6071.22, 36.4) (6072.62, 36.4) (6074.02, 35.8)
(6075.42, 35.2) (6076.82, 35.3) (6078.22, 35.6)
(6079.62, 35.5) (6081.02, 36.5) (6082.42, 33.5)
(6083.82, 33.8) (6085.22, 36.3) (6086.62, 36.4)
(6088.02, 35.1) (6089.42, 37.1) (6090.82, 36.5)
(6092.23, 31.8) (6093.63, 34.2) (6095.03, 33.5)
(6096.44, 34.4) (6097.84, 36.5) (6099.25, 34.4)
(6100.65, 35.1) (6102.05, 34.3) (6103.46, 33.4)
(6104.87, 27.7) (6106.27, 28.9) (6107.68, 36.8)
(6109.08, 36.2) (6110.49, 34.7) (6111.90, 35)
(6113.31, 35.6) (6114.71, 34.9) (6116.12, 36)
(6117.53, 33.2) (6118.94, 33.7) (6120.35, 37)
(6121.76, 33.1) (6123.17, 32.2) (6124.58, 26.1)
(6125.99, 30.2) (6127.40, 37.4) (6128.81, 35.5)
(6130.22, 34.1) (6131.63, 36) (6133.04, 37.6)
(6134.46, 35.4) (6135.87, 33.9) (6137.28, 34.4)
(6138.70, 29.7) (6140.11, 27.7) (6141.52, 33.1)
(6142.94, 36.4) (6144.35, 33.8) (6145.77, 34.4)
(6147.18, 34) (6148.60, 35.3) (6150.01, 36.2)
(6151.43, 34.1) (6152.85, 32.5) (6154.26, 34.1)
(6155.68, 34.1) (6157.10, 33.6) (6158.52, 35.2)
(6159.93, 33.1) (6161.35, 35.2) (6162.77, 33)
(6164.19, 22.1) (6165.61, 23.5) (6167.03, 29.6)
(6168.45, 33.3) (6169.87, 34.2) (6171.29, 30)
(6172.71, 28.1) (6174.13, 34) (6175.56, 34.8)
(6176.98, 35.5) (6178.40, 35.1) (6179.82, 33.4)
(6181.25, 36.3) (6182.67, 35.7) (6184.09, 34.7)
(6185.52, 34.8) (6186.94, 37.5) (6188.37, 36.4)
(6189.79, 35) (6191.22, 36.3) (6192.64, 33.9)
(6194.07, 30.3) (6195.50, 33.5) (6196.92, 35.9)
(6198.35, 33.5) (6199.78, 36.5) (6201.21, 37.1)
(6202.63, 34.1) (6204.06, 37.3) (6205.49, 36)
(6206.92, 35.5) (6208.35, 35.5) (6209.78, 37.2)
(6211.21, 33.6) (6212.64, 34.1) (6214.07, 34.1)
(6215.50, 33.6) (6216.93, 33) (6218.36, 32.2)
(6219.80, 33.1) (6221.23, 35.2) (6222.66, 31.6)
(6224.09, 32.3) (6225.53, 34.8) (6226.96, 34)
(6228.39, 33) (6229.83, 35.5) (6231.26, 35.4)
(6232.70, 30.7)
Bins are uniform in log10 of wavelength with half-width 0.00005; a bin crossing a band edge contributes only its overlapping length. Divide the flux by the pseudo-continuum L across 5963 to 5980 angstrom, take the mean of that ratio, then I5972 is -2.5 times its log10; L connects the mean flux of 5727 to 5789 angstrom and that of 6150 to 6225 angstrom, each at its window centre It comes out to -0.07 mag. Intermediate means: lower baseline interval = 34.1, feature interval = 36.3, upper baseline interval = 33.8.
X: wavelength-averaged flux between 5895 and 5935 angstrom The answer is 32.6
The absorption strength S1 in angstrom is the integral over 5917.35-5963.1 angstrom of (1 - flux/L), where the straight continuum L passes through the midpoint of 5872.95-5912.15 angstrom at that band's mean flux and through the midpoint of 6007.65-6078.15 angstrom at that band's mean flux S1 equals -4.9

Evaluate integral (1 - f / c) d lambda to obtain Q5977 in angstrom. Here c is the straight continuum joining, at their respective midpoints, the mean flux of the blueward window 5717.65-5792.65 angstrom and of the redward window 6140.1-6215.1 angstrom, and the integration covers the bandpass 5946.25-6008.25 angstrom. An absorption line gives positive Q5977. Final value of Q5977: -2.64 angstrom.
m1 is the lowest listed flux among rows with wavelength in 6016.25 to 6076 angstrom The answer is 32.3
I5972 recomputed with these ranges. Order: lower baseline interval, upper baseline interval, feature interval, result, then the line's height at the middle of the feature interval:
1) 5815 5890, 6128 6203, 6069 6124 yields -0.020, 34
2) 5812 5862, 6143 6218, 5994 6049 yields -0.026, 34.6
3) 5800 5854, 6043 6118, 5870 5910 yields 0.176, 35.4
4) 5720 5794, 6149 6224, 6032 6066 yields -0.064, 33.9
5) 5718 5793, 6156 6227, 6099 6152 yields -0.002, 33.8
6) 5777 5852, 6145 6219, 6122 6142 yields 0.030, 34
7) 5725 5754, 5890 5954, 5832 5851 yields -0.061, 33.1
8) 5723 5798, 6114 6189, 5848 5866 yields -0.042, 34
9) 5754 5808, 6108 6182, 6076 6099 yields -0.049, 33.6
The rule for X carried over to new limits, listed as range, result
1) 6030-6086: 35.7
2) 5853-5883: 35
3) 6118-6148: 33.6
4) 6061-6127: 34.4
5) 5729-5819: 34.5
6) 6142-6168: 32.8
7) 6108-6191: 33.7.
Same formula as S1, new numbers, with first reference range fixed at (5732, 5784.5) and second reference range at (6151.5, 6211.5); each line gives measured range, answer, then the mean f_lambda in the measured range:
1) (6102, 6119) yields 0.0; 33.9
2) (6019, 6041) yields -0.9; 35.5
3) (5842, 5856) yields -0.6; 35.7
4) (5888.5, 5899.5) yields 4.4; 20.4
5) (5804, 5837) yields -1.5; 35.8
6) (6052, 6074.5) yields -0.7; 35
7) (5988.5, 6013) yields -1.0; 35.4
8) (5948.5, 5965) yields -0.7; 35.6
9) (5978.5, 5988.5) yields 0.0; 34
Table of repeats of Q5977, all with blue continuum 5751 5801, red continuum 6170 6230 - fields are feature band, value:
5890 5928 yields 4.4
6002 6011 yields -0.2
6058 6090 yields -0.8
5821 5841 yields -0.7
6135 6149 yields 0.4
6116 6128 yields 0.4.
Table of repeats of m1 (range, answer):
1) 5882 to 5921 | 9.64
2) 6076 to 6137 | 26.1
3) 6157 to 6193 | 22.1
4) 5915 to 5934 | 33.4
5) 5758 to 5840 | 30.6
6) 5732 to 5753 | 30.4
